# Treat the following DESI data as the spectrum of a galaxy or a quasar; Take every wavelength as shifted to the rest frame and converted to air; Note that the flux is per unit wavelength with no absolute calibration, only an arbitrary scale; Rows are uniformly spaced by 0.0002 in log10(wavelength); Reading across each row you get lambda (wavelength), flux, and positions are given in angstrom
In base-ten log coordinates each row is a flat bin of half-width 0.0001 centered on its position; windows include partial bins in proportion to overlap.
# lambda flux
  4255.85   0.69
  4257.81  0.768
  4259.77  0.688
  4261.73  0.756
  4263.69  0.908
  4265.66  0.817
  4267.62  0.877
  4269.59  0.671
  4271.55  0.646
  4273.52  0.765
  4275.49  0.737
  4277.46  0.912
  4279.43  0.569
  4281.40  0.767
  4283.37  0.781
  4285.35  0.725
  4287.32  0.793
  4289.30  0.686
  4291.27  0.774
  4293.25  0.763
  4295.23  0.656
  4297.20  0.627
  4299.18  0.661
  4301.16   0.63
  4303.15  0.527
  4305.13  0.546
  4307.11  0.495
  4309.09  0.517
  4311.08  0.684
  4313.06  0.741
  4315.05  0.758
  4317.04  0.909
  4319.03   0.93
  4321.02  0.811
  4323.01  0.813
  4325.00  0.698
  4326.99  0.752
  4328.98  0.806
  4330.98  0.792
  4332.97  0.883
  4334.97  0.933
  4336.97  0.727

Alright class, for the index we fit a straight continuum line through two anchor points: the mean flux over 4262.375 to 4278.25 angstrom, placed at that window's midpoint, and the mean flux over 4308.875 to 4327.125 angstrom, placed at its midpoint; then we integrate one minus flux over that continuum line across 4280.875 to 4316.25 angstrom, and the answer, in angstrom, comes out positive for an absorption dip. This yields 4.8 angstrom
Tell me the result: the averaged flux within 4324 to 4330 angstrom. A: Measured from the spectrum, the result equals 0.752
